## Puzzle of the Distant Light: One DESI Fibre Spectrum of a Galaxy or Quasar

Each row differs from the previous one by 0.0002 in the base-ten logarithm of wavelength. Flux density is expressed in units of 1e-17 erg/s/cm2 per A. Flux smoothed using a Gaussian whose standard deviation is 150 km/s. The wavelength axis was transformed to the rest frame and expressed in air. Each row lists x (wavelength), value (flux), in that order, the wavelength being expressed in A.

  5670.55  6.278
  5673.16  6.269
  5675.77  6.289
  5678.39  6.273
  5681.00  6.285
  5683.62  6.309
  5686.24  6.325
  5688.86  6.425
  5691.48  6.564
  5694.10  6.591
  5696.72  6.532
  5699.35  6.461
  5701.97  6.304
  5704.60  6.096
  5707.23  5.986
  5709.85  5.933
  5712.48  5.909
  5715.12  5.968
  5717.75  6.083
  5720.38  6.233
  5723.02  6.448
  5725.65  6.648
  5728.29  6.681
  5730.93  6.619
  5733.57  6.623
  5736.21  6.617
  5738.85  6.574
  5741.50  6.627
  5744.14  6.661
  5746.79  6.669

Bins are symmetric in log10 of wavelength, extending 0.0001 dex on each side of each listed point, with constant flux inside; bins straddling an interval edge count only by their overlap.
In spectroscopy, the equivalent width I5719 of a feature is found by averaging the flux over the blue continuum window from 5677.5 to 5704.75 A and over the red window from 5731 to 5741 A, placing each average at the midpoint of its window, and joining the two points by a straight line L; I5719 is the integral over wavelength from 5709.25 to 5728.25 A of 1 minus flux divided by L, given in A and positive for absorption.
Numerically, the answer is 0.9 A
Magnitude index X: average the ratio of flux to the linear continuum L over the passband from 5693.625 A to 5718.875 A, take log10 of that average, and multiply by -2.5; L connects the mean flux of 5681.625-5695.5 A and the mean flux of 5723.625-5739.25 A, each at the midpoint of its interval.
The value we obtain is 0.06 mag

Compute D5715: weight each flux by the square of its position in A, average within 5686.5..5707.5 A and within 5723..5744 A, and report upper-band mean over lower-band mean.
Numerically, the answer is 1.0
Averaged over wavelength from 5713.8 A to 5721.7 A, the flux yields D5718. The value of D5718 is 6.09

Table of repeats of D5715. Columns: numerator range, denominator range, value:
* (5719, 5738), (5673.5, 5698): 1.04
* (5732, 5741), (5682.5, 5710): 1.06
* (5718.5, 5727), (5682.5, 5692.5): 1.02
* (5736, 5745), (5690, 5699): 1.03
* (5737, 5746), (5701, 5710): 1.10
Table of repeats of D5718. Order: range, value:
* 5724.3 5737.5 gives 6.64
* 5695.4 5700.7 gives 6.5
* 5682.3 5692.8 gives 6.4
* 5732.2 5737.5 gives 6.62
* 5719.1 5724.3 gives 6.33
